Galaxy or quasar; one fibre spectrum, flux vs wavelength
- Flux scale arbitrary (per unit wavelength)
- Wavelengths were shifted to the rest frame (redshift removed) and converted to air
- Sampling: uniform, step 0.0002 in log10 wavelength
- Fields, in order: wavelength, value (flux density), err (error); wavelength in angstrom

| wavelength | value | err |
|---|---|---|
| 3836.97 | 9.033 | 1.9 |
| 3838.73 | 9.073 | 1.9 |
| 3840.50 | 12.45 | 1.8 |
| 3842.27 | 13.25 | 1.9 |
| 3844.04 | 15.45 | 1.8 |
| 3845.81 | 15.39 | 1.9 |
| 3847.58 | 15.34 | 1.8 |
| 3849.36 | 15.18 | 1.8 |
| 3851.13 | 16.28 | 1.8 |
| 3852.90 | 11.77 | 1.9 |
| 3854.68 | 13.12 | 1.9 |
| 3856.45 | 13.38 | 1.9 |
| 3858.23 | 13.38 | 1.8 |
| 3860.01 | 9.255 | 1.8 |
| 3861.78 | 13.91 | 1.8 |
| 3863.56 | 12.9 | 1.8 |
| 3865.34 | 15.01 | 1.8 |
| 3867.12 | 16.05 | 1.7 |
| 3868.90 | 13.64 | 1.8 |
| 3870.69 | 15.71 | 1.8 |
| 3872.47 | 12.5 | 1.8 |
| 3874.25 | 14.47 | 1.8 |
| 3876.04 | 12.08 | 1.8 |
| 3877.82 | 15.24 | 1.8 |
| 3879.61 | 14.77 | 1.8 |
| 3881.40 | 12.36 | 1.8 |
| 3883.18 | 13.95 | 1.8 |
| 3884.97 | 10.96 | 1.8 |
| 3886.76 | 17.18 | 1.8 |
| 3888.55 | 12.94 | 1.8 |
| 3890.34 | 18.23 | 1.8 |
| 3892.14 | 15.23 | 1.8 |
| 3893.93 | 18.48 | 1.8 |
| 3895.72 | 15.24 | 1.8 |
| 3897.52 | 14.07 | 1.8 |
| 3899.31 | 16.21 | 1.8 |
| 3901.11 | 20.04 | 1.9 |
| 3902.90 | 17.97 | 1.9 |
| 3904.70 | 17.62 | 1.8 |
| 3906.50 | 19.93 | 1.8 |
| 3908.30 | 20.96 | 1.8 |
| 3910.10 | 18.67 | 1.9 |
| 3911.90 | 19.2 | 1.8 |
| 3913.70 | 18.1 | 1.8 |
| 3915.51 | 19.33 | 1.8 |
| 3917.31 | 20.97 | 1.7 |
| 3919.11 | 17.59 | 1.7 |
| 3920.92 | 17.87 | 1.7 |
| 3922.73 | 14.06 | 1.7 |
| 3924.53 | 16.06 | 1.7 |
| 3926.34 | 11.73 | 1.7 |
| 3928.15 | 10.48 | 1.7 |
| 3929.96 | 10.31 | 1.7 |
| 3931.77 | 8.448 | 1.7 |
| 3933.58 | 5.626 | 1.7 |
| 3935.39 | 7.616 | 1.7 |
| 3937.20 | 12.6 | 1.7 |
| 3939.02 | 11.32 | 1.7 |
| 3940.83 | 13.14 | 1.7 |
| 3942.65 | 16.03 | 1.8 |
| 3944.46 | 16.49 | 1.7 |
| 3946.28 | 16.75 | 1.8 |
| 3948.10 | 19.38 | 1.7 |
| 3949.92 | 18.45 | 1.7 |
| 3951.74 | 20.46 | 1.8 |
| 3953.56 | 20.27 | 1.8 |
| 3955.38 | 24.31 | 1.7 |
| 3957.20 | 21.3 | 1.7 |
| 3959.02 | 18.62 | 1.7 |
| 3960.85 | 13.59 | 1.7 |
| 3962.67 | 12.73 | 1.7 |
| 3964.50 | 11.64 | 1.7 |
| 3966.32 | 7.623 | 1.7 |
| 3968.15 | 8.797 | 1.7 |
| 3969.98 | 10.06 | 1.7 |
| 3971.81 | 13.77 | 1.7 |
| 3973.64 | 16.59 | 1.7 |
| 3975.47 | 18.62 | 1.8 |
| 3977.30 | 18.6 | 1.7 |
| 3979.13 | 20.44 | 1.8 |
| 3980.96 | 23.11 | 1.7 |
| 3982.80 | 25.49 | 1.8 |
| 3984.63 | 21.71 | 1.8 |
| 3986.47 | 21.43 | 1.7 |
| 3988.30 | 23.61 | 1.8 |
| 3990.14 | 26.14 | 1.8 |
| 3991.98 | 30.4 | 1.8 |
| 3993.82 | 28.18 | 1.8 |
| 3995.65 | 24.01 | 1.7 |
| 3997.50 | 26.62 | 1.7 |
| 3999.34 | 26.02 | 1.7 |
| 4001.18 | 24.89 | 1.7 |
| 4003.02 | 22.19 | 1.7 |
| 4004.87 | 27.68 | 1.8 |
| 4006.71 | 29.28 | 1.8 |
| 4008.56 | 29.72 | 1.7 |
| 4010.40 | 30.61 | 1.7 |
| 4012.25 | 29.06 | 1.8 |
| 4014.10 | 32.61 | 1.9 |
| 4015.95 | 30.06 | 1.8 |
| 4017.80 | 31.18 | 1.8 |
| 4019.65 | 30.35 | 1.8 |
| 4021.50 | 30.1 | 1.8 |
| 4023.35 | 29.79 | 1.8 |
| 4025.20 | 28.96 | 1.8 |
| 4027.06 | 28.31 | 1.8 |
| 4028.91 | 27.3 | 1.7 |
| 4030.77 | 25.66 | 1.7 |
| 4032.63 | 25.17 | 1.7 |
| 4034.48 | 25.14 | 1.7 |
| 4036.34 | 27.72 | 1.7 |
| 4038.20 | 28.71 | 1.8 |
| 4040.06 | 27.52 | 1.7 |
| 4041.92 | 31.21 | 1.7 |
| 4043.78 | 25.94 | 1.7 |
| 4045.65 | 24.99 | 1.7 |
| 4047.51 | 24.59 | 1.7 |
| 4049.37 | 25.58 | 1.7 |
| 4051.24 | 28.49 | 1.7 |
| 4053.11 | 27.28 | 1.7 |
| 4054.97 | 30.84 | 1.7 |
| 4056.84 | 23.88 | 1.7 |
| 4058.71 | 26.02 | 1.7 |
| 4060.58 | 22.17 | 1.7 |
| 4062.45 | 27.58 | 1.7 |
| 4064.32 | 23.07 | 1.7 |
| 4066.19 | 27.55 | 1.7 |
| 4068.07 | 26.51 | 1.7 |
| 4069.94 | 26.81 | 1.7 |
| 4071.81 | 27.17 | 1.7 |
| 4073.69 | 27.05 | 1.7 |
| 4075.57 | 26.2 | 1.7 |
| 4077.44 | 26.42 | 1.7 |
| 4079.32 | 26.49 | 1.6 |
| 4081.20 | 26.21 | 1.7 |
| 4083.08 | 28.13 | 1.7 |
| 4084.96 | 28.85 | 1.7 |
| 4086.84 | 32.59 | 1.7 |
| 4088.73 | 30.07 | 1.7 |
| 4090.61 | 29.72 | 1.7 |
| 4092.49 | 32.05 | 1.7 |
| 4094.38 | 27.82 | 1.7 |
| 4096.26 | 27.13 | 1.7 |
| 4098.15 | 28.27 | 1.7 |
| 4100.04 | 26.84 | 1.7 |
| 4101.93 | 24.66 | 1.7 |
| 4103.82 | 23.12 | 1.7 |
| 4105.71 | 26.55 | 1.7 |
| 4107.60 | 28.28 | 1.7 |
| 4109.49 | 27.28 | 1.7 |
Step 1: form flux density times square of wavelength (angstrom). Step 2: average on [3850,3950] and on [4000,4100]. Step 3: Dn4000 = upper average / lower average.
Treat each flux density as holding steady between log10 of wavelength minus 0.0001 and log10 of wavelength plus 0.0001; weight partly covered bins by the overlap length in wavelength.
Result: 2.01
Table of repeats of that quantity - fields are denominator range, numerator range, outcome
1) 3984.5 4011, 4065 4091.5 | 1.10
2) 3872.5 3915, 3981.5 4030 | 1.79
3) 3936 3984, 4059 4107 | 1.75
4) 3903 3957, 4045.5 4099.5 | 1.82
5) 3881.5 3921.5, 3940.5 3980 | 0.97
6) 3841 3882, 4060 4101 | 2.21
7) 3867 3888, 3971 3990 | 1.55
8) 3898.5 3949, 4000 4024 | 1.96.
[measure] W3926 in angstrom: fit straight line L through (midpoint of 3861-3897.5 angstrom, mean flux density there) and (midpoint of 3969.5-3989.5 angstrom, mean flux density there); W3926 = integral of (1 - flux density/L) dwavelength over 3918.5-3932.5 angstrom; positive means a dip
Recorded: 3.0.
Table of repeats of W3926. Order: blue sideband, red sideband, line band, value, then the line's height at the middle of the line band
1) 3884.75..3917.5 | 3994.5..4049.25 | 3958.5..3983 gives 8.5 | 23.4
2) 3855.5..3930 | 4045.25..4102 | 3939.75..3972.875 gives 6.4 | 19.6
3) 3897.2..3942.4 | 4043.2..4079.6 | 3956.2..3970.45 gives 4.1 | 18.6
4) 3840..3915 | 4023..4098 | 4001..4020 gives -3.9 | 24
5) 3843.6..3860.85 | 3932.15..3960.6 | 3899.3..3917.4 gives -4.7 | 15.1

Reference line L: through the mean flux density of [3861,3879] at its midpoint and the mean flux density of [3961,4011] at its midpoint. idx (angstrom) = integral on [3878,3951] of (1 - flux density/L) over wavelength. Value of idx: 5.86 angstrom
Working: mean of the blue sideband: 14.2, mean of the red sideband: 21.3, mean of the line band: 15.4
